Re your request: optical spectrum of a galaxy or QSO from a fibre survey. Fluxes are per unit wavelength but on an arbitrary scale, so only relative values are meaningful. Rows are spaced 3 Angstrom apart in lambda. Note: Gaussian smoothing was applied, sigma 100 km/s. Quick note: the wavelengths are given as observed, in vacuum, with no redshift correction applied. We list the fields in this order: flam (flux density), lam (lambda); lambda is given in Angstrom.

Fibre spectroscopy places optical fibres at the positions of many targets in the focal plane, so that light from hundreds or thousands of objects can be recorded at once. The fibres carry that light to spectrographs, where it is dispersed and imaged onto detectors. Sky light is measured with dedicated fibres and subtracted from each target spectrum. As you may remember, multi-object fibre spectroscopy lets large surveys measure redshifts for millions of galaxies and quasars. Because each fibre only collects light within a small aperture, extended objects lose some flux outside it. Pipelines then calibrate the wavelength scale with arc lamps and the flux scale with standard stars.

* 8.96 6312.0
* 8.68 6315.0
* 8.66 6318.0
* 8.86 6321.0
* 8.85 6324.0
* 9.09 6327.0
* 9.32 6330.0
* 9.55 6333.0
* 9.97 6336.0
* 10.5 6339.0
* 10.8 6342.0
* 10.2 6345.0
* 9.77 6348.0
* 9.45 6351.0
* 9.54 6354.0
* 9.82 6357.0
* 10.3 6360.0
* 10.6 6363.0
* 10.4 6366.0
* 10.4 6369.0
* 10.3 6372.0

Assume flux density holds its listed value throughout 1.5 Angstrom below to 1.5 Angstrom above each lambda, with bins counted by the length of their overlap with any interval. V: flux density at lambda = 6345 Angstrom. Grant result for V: 10.2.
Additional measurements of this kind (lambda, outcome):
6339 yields 10.5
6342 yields 10.8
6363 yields 10.6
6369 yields 10.4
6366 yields 10.4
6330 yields 9.32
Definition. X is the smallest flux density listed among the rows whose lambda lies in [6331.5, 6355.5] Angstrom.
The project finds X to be 9.45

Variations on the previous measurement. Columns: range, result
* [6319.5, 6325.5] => 8.85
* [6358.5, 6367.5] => 10.3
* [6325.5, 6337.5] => 9.09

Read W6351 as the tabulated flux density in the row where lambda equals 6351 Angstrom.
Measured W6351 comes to 9.45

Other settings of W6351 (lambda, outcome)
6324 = 8.85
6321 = 8.86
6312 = 8.96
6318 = 8.66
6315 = 8.68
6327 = 9.09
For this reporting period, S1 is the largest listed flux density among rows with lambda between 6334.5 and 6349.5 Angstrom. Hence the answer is 10.8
